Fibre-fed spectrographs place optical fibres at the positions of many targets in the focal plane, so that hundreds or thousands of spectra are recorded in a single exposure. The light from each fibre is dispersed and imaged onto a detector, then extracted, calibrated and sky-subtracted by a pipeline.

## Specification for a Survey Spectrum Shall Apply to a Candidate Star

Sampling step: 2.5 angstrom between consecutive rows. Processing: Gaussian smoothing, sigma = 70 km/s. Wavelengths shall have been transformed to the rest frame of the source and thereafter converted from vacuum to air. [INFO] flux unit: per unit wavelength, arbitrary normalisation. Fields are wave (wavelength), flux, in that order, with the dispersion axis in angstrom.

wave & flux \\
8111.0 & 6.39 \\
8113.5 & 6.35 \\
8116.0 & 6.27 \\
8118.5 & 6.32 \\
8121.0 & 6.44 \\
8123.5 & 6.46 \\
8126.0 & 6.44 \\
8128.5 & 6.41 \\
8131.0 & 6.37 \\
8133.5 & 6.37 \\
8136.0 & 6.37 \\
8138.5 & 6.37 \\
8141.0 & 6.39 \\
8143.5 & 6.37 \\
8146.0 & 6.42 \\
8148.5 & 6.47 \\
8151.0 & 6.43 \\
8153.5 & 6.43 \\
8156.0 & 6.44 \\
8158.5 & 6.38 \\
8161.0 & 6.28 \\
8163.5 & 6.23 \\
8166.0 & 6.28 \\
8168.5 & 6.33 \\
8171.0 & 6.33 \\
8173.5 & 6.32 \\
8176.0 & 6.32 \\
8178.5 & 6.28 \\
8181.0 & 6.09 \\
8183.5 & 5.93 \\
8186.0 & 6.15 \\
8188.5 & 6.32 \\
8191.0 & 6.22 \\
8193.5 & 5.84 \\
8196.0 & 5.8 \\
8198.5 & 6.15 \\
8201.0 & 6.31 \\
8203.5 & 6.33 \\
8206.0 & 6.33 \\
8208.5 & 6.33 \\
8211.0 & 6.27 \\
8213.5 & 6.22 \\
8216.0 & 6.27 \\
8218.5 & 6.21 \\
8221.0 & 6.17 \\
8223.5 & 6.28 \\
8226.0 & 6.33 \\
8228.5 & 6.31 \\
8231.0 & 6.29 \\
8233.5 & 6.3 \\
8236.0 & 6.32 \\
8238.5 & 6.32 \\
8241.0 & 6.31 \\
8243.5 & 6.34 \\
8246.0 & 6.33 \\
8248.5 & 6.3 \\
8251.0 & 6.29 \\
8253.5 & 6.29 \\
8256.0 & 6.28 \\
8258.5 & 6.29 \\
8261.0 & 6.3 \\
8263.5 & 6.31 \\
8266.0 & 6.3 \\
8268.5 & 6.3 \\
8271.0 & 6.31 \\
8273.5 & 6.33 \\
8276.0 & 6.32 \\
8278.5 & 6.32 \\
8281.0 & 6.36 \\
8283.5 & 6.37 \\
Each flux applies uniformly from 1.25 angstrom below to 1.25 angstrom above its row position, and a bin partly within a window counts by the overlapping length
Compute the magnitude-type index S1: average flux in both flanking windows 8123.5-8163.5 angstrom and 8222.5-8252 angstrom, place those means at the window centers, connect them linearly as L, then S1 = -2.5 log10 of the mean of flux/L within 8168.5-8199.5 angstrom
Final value 0.04 mag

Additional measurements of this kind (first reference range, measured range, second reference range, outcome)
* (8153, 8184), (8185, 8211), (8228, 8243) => 0.02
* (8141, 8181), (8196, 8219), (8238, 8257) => 0.01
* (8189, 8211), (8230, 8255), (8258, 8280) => -0.01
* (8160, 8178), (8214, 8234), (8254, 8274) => 0.01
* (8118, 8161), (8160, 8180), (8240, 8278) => 0.01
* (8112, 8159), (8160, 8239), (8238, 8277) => 0.02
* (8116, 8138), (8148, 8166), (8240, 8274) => 0.00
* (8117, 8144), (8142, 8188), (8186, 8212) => 0.00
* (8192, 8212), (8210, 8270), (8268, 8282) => -0.01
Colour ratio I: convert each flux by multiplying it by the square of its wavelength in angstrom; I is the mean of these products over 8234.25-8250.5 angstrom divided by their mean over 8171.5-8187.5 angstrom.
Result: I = 1.0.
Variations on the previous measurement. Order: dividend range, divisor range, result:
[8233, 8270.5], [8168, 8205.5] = 1.04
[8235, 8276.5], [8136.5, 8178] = 1.02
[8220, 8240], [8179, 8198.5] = 1.05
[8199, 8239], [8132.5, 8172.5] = 1.00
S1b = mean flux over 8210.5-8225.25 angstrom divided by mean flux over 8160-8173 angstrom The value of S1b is 0.99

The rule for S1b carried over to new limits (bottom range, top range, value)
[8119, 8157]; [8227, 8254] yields 0.98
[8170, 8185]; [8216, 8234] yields 1.01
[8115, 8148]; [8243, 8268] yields 0.99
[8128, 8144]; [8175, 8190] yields 0.97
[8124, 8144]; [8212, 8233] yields 0.98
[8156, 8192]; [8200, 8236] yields 1.00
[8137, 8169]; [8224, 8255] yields 0.99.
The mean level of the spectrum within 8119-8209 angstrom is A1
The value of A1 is 6.3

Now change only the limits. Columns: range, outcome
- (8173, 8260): 6.24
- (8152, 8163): 6.37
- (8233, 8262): 6.31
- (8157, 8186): 6.25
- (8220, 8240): 6.29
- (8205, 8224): 6.26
